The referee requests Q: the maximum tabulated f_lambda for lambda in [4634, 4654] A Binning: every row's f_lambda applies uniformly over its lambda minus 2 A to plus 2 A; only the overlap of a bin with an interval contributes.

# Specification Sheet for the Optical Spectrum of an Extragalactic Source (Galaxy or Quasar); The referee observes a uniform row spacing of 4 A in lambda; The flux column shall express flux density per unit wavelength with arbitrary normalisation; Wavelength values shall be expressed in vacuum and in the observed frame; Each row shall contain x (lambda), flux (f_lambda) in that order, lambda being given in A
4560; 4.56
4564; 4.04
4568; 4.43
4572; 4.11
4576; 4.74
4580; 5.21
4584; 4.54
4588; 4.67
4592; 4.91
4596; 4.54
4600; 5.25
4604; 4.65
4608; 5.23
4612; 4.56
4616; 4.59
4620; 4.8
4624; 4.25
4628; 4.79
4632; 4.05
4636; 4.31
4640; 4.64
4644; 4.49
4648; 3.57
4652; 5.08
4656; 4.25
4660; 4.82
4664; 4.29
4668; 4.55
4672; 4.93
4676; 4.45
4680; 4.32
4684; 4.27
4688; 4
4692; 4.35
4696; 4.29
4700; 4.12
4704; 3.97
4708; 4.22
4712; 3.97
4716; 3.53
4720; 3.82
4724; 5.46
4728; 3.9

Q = 5.08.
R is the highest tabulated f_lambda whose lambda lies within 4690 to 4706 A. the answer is 4.35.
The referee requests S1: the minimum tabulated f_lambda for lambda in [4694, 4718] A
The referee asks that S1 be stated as 3.53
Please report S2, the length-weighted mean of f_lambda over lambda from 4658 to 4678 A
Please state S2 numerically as 4.61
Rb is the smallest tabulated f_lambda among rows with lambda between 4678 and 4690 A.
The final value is 4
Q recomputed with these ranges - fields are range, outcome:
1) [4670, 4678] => 4.93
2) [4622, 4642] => 4.79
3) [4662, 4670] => 4.55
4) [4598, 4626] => 5.25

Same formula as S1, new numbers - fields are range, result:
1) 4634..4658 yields 3.57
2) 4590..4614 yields 4.54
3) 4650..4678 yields 4.25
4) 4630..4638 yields 4.05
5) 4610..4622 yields 4.56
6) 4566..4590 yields 4.11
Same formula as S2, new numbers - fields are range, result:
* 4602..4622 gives 4.77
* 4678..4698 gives 4.25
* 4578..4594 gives 4.83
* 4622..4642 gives 4.41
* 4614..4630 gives 4.61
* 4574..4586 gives 4.83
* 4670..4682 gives 4.57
